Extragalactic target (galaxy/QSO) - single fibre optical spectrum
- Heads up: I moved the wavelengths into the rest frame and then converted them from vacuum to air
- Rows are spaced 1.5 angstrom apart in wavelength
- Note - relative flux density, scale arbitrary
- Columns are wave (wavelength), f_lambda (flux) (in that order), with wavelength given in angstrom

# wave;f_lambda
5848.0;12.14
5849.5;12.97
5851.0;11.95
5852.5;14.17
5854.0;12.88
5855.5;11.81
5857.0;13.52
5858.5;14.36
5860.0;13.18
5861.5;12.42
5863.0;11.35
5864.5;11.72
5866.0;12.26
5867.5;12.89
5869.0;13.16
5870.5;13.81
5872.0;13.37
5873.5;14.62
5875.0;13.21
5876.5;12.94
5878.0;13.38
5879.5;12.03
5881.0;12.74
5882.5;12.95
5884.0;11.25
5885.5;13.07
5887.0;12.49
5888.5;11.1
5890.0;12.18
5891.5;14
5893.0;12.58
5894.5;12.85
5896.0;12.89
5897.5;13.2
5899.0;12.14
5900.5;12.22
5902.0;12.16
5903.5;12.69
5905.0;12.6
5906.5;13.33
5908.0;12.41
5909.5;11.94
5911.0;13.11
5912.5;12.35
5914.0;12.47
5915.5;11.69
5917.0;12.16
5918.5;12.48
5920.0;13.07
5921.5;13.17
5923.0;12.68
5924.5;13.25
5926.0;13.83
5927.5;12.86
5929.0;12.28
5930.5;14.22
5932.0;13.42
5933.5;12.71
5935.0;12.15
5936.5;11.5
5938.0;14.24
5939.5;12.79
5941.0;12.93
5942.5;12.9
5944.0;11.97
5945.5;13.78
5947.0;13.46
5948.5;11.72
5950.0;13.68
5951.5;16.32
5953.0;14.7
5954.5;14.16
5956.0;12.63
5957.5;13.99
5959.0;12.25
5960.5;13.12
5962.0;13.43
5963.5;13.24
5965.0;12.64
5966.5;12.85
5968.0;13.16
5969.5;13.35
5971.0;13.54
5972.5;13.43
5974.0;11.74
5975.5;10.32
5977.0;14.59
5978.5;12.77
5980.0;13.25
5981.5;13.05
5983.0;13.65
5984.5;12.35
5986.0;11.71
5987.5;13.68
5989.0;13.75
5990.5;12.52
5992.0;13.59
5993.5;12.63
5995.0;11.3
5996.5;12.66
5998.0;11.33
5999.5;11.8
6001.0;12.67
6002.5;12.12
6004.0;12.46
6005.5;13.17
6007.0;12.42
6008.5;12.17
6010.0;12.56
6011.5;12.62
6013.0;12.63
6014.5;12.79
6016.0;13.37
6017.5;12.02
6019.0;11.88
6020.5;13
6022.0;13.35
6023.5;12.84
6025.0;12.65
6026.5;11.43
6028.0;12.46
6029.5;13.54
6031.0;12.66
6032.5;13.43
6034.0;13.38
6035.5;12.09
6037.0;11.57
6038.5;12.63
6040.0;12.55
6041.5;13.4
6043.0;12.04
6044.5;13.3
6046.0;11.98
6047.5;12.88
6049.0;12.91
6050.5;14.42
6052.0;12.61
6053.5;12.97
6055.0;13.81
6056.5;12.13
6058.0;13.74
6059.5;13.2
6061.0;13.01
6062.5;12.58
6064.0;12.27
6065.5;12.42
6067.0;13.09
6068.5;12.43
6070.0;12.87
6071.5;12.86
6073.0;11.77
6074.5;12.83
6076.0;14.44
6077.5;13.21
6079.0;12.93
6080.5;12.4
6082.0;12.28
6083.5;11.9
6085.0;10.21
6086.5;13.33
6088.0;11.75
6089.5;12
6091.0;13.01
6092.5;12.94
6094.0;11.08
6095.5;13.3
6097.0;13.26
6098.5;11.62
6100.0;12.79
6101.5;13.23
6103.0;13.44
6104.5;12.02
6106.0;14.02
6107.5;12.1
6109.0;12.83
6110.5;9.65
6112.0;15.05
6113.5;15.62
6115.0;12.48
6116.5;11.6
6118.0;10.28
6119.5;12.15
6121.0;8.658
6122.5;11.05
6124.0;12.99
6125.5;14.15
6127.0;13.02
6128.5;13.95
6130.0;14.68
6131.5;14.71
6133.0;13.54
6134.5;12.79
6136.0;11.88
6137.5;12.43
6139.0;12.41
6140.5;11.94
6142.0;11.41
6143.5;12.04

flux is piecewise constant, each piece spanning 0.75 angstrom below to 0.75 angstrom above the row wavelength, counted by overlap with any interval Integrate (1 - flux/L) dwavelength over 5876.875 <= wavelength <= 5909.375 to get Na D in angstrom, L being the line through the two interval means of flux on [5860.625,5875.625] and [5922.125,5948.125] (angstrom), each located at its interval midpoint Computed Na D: 0.9 angstrom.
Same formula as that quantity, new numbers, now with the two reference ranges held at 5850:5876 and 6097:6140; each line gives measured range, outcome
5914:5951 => 0.0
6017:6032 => 0.2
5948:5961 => -0.8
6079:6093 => 0.5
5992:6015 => 0.8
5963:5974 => -0.2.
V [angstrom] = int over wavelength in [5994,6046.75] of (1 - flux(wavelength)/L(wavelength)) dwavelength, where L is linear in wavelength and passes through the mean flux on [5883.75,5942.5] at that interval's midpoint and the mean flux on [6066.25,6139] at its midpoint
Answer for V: 0.58 angstrom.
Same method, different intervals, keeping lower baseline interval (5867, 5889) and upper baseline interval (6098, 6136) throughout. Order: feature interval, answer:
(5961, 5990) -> -0.3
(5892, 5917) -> 0.6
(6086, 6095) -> 0.3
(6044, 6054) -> -0.2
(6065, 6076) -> 0.0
